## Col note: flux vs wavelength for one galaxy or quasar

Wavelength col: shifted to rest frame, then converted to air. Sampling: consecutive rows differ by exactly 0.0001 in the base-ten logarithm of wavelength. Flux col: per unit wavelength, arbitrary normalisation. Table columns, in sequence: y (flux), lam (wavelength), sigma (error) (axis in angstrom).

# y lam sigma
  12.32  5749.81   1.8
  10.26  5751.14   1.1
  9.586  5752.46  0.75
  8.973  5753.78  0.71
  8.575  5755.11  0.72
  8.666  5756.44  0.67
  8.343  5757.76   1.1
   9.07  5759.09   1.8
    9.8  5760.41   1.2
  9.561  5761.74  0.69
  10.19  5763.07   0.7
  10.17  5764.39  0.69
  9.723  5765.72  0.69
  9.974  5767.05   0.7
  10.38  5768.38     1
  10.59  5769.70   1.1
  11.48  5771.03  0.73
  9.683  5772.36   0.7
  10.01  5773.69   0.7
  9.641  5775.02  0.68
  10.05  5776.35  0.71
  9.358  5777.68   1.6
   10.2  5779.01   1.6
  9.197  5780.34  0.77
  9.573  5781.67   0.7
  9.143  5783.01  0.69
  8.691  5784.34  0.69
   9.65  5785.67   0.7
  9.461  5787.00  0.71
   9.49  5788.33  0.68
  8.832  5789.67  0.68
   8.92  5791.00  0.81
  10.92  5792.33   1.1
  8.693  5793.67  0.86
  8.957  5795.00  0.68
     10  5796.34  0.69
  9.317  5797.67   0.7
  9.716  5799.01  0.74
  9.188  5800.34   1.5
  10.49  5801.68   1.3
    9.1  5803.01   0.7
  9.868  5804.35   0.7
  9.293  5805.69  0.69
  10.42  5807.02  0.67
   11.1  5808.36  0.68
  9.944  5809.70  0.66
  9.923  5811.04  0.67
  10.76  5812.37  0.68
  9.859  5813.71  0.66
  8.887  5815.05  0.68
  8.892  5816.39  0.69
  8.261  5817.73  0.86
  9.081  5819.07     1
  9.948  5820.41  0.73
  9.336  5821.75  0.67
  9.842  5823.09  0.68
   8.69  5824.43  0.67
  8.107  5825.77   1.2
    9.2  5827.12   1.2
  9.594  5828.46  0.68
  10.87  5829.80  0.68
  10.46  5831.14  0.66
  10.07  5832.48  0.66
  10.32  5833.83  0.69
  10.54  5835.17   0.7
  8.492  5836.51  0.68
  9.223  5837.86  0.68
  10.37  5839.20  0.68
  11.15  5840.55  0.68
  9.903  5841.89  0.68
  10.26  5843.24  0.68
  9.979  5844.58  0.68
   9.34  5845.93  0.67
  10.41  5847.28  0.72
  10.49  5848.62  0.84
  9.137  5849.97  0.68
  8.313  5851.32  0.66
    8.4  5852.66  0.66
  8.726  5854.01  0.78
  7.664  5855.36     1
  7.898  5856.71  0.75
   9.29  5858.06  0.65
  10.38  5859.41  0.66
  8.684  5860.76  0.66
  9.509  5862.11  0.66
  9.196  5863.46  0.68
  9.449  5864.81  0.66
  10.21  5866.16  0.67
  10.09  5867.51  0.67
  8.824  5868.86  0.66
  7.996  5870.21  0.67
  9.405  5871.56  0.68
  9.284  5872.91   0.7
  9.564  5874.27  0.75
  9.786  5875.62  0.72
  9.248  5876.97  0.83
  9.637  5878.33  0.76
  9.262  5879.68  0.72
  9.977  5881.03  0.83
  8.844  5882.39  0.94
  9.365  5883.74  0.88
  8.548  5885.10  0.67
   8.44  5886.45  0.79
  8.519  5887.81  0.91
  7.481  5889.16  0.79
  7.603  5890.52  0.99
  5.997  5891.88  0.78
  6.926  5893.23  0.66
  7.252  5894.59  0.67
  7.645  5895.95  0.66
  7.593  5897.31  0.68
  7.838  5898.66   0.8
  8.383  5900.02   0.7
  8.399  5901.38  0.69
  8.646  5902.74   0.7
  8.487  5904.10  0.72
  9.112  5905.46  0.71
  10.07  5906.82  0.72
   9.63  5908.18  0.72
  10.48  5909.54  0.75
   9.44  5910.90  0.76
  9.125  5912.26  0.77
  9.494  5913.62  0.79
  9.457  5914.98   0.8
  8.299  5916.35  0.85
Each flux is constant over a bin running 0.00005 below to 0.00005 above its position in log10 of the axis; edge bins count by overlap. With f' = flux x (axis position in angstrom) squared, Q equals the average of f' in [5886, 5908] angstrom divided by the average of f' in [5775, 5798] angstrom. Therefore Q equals 0.89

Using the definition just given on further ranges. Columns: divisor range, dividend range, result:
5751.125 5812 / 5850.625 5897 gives 0.93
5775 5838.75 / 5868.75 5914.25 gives 0.94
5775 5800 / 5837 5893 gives 0.99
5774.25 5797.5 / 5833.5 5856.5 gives 1.03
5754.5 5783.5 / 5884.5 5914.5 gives 0.91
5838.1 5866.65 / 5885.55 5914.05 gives 0.90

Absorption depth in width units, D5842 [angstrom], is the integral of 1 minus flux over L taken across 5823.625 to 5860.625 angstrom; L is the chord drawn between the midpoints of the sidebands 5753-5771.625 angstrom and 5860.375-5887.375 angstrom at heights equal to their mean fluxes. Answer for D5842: -0.53 angstrom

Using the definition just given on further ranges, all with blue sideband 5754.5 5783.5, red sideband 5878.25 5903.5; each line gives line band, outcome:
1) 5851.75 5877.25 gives -1.8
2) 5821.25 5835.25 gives -1.1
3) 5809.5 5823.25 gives -0.6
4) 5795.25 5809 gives -0.8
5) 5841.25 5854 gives -1.2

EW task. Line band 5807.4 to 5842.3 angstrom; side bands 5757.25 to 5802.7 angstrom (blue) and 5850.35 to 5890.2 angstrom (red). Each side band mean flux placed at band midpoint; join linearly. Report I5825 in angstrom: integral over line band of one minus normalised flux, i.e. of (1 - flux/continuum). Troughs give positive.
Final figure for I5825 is -1.4 angstrom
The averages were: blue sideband 9.66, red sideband 9.02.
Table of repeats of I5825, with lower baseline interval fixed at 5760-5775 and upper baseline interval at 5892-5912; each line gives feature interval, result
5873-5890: -0.57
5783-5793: 0.48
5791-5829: 0.31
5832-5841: -0.68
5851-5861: 0.42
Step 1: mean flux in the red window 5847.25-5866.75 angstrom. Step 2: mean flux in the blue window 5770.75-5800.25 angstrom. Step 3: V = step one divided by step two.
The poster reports 0.96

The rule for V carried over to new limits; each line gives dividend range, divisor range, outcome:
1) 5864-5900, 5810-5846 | 0.89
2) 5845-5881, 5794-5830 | 0.97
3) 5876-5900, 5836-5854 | 0.86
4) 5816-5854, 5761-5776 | 0.95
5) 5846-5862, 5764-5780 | 0.90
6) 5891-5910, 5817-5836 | 0.86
